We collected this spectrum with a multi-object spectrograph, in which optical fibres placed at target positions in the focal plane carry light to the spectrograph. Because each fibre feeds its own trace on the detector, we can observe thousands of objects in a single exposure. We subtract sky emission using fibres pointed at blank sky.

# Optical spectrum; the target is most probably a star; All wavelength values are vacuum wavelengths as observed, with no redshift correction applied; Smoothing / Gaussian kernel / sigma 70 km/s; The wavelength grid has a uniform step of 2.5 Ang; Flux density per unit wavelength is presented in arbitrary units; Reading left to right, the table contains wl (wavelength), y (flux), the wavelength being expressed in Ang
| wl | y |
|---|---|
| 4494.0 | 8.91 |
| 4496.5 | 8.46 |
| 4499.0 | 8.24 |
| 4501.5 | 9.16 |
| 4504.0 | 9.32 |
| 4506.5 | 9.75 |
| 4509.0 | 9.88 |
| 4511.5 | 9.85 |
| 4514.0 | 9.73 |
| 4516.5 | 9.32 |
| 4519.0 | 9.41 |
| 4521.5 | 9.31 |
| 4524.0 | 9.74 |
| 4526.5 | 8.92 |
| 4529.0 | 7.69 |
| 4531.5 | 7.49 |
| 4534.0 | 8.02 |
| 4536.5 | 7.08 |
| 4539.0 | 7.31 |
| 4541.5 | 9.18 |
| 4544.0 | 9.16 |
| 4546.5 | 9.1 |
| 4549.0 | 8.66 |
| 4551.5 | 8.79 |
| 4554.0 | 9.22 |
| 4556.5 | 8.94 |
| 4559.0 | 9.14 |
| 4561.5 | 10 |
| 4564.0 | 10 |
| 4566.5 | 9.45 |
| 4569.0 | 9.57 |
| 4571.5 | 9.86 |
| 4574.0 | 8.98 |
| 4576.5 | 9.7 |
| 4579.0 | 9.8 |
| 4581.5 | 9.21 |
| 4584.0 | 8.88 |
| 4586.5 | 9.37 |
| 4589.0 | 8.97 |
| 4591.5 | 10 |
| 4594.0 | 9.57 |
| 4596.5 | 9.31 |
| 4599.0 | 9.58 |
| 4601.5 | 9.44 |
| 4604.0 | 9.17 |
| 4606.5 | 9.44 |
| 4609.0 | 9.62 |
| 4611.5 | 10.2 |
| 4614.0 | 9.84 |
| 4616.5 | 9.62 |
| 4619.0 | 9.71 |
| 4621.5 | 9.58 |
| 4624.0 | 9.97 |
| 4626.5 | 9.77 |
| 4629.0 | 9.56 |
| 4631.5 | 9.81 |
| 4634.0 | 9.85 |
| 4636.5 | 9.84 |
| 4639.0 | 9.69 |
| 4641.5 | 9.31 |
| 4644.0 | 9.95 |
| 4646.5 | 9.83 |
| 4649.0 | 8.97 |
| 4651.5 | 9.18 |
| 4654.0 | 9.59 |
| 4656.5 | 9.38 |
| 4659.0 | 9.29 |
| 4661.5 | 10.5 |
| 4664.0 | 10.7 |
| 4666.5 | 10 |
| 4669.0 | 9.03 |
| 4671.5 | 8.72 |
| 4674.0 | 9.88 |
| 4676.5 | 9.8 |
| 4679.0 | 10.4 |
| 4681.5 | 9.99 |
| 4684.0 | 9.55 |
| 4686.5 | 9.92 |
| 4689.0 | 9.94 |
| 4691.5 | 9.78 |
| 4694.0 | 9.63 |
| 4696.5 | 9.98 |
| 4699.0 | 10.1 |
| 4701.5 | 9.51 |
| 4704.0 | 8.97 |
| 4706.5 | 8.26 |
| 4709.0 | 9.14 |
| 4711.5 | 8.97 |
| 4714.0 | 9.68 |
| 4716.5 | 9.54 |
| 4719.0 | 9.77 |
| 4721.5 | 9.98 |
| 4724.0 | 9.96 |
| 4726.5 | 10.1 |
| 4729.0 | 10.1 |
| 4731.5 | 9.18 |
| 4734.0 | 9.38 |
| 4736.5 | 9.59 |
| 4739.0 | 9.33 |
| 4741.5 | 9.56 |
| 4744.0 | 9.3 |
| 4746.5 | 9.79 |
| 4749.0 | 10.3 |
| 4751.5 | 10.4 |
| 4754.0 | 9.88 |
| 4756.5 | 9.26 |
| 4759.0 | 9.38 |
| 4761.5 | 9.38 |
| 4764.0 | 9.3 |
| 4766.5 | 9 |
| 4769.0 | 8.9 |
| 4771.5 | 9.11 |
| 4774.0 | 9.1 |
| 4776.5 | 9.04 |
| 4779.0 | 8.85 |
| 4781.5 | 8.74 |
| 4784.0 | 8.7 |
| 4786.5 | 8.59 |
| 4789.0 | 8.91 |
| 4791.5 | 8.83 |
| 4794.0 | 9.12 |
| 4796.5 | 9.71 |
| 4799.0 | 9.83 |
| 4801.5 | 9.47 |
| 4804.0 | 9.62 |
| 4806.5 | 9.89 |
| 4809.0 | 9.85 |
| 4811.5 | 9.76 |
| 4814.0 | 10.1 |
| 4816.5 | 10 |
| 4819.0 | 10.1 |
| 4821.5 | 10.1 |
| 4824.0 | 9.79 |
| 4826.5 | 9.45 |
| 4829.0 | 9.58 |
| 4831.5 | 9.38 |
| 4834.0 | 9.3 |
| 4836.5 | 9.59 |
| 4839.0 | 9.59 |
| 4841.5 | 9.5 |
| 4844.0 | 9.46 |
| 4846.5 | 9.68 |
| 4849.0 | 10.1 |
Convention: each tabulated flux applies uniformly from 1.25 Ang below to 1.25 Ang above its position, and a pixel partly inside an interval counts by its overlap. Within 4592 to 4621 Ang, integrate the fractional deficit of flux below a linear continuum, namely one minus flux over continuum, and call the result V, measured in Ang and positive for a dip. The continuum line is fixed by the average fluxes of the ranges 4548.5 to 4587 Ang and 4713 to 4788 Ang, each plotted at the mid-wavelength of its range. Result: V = -0.7 Ang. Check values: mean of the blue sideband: 9.36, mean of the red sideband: 9.44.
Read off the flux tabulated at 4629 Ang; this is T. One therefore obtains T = 9.56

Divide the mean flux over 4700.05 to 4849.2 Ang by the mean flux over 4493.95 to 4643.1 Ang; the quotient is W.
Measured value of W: 1.02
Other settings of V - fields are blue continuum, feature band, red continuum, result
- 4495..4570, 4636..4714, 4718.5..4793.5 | -3.1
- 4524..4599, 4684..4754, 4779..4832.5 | -2.3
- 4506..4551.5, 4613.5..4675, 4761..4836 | -3.9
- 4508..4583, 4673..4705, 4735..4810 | -1.9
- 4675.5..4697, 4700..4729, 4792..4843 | 1.1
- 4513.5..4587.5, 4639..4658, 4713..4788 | -0.5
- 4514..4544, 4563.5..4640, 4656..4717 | -4.4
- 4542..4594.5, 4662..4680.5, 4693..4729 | -0.6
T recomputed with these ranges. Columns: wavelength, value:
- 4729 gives 10.1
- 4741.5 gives 9.56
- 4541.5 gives 9.18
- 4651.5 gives 9.18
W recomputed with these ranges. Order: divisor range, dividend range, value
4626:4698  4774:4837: 0.97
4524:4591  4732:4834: 1.05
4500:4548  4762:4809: 1.03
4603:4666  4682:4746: 0.99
